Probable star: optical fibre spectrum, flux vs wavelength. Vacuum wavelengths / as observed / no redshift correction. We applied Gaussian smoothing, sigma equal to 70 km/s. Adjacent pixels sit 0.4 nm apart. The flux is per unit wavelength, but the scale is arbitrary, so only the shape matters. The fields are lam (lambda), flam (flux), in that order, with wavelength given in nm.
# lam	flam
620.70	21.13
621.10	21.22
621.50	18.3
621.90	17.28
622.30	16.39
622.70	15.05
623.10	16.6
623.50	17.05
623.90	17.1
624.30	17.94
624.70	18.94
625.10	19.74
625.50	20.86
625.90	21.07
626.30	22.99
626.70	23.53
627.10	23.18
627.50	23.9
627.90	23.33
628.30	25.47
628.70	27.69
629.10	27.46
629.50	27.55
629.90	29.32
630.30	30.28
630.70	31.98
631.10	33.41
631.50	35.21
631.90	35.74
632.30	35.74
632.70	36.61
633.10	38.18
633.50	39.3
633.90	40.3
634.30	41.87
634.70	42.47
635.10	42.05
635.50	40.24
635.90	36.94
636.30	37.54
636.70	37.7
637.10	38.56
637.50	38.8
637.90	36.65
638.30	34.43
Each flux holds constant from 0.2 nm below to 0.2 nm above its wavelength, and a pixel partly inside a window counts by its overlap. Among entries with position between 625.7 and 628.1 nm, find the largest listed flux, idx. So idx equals 23.9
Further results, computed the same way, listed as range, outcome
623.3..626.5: 22.99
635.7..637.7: 38.8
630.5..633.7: 39.3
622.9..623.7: 17.05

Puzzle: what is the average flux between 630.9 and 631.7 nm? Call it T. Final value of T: 34.3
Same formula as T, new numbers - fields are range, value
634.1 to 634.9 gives 42.2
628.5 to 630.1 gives 28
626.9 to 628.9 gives 24.7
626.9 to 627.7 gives 23.5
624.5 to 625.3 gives 19.3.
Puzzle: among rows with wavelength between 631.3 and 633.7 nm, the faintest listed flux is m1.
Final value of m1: 35.21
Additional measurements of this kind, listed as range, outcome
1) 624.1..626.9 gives 17.94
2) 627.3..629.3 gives 23.33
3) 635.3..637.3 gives 36.94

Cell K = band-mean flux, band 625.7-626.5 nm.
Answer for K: 22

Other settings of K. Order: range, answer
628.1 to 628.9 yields 26.6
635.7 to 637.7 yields 37.9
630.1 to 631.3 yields 31.9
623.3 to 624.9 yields 17.8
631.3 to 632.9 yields 35.8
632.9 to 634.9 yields 40.4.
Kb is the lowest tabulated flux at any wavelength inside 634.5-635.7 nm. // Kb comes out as 40.24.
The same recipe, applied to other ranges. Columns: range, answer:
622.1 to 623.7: 15.05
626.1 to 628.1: 22.99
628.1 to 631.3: 25.47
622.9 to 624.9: 16.6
